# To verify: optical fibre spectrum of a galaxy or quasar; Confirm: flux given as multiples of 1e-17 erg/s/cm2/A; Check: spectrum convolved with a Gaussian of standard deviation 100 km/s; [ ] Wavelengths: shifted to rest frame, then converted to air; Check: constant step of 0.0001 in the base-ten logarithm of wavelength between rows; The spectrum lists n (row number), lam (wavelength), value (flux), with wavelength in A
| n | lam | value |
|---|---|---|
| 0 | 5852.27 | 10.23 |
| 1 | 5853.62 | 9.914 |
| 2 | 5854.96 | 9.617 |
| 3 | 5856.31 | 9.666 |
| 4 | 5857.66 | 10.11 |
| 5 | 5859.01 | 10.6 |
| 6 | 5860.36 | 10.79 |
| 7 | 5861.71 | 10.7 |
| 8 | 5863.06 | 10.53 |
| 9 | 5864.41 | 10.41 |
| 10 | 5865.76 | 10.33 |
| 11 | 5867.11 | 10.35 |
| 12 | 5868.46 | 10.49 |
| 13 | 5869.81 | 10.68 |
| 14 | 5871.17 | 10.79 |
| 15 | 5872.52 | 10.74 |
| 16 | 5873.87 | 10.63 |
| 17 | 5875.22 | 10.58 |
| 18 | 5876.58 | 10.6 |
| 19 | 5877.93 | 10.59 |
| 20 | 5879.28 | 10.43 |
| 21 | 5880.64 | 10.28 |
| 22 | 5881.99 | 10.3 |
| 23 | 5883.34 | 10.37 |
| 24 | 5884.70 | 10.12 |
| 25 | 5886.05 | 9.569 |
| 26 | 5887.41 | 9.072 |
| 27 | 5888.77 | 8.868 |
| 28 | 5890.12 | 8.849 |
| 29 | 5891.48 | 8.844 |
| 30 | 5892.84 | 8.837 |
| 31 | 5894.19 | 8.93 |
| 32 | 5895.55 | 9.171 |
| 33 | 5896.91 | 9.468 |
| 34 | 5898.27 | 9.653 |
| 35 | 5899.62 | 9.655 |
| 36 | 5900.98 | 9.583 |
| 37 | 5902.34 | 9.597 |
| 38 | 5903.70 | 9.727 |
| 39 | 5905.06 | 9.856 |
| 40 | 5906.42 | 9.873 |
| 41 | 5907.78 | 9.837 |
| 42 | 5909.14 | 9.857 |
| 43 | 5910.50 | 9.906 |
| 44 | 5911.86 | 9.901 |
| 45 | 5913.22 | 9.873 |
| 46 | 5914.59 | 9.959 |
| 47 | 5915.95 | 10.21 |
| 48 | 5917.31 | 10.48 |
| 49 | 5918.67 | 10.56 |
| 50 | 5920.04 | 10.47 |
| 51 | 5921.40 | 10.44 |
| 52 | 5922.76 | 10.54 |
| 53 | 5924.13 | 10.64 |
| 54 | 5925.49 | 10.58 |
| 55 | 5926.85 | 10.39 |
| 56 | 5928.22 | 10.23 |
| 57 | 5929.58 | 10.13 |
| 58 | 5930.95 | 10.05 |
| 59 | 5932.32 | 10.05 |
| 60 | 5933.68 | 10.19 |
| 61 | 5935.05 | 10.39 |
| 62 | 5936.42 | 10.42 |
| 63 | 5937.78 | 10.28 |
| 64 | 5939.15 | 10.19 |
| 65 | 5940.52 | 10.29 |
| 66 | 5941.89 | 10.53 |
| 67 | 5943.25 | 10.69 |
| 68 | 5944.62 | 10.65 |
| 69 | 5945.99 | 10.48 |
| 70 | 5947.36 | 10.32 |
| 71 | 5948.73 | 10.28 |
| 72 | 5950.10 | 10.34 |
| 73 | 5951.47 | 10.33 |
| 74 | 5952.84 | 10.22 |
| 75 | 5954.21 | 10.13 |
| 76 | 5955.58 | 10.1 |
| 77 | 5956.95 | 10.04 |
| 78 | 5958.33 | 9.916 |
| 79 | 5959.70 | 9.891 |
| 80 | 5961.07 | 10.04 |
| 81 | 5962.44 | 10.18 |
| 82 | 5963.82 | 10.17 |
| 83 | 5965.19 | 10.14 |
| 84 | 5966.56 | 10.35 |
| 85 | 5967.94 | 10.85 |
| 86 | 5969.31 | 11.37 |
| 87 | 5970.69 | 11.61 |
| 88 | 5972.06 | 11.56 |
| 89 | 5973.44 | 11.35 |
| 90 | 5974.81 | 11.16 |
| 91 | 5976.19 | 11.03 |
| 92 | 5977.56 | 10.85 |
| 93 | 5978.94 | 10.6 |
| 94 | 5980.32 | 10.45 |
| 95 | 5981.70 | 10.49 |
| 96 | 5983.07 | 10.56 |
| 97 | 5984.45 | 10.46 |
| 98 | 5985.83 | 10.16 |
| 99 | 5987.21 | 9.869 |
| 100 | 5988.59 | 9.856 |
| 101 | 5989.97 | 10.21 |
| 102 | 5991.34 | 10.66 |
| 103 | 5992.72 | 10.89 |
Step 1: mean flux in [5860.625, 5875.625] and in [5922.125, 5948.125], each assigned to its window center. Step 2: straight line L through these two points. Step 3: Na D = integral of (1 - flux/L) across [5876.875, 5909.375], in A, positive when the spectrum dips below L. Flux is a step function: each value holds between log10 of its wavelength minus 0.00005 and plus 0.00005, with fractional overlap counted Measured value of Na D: 2.6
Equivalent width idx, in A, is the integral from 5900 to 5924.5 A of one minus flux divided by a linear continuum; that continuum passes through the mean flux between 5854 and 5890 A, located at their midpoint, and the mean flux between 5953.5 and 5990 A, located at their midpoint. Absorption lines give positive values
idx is 0.7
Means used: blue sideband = 10.3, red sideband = 10.5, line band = 10.1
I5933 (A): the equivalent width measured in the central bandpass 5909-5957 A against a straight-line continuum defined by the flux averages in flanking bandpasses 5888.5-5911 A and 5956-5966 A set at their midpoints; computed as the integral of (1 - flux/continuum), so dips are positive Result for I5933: -2.50 A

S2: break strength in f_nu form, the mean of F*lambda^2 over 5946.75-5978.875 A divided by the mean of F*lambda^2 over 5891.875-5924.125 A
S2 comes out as 1.1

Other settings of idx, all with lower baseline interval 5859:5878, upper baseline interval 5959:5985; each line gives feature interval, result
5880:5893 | 1.3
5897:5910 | 1.1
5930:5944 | 0.5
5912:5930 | 0.5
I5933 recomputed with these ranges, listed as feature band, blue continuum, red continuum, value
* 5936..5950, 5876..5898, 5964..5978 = 0.2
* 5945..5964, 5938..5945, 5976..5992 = 0.5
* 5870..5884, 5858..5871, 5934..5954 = 0.0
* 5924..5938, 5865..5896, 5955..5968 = -0.3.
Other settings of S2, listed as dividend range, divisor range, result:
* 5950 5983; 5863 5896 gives 1.09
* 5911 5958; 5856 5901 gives 1.05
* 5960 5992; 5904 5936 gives 1.06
